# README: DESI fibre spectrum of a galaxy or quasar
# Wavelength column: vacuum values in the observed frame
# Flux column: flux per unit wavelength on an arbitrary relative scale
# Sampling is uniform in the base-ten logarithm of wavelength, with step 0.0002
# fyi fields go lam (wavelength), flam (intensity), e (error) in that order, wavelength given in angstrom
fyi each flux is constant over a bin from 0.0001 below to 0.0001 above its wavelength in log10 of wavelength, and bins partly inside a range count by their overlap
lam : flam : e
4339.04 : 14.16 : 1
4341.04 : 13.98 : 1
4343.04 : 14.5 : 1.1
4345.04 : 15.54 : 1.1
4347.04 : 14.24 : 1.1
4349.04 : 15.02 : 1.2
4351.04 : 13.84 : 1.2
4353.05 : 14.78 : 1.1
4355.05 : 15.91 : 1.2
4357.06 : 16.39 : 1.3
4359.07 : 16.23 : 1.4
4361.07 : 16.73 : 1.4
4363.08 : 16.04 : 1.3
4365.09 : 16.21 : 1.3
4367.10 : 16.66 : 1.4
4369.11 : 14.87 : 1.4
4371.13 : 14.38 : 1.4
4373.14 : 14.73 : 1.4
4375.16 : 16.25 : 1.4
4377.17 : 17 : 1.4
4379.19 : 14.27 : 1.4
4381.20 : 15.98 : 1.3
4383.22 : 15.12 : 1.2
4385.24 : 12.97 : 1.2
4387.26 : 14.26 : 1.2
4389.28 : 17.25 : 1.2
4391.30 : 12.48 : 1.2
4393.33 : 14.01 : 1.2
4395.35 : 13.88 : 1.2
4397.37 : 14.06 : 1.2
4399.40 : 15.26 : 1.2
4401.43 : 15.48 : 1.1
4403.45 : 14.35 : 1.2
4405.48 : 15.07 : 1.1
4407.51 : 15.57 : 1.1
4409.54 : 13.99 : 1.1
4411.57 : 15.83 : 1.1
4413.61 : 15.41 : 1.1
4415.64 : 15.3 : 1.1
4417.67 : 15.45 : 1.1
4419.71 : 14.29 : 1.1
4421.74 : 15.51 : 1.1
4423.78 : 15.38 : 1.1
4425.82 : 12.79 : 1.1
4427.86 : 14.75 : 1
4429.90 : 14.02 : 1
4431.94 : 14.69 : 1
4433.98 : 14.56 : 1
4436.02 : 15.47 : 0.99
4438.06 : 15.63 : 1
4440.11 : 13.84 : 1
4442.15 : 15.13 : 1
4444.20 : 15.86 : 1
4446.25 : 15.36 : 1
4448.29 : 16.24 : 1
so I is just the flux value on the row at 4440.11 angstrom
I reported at 13.84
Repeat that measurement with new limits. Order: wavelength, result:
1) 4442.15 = 15.13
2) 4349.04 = 15.02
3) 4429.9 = 14.02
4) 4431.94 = 14.69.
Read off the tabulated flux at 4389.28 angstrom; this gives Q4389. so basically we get 17.25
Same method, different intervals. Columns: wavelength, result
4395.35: 13.88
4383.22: 15.12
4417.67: 15.45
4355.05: 15.91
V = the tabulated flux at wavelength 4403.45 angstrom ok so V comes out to 14.35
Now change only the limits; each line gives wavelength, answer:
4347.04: 14.24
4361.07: 16.73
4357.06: 16.39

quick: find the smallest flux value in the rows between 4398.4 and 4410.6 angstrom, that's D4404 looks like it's 13.99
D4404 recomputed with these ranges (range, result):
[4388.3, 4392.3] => 12.48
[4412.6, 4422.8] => 14.29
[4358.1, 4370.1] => 14.87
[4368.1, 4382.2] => 14.27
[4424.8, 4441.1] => 12.79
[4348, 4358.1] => 13.84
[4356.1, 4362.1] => 16.23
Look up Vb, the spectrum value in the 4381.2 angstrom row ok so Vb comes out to 15.98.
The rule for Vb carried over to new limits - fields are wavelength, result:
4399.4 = 15.26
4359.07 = 16.23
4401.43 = 15.48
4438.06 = 15.63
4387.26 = 14.26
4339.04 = 14.16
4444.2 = 15.86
